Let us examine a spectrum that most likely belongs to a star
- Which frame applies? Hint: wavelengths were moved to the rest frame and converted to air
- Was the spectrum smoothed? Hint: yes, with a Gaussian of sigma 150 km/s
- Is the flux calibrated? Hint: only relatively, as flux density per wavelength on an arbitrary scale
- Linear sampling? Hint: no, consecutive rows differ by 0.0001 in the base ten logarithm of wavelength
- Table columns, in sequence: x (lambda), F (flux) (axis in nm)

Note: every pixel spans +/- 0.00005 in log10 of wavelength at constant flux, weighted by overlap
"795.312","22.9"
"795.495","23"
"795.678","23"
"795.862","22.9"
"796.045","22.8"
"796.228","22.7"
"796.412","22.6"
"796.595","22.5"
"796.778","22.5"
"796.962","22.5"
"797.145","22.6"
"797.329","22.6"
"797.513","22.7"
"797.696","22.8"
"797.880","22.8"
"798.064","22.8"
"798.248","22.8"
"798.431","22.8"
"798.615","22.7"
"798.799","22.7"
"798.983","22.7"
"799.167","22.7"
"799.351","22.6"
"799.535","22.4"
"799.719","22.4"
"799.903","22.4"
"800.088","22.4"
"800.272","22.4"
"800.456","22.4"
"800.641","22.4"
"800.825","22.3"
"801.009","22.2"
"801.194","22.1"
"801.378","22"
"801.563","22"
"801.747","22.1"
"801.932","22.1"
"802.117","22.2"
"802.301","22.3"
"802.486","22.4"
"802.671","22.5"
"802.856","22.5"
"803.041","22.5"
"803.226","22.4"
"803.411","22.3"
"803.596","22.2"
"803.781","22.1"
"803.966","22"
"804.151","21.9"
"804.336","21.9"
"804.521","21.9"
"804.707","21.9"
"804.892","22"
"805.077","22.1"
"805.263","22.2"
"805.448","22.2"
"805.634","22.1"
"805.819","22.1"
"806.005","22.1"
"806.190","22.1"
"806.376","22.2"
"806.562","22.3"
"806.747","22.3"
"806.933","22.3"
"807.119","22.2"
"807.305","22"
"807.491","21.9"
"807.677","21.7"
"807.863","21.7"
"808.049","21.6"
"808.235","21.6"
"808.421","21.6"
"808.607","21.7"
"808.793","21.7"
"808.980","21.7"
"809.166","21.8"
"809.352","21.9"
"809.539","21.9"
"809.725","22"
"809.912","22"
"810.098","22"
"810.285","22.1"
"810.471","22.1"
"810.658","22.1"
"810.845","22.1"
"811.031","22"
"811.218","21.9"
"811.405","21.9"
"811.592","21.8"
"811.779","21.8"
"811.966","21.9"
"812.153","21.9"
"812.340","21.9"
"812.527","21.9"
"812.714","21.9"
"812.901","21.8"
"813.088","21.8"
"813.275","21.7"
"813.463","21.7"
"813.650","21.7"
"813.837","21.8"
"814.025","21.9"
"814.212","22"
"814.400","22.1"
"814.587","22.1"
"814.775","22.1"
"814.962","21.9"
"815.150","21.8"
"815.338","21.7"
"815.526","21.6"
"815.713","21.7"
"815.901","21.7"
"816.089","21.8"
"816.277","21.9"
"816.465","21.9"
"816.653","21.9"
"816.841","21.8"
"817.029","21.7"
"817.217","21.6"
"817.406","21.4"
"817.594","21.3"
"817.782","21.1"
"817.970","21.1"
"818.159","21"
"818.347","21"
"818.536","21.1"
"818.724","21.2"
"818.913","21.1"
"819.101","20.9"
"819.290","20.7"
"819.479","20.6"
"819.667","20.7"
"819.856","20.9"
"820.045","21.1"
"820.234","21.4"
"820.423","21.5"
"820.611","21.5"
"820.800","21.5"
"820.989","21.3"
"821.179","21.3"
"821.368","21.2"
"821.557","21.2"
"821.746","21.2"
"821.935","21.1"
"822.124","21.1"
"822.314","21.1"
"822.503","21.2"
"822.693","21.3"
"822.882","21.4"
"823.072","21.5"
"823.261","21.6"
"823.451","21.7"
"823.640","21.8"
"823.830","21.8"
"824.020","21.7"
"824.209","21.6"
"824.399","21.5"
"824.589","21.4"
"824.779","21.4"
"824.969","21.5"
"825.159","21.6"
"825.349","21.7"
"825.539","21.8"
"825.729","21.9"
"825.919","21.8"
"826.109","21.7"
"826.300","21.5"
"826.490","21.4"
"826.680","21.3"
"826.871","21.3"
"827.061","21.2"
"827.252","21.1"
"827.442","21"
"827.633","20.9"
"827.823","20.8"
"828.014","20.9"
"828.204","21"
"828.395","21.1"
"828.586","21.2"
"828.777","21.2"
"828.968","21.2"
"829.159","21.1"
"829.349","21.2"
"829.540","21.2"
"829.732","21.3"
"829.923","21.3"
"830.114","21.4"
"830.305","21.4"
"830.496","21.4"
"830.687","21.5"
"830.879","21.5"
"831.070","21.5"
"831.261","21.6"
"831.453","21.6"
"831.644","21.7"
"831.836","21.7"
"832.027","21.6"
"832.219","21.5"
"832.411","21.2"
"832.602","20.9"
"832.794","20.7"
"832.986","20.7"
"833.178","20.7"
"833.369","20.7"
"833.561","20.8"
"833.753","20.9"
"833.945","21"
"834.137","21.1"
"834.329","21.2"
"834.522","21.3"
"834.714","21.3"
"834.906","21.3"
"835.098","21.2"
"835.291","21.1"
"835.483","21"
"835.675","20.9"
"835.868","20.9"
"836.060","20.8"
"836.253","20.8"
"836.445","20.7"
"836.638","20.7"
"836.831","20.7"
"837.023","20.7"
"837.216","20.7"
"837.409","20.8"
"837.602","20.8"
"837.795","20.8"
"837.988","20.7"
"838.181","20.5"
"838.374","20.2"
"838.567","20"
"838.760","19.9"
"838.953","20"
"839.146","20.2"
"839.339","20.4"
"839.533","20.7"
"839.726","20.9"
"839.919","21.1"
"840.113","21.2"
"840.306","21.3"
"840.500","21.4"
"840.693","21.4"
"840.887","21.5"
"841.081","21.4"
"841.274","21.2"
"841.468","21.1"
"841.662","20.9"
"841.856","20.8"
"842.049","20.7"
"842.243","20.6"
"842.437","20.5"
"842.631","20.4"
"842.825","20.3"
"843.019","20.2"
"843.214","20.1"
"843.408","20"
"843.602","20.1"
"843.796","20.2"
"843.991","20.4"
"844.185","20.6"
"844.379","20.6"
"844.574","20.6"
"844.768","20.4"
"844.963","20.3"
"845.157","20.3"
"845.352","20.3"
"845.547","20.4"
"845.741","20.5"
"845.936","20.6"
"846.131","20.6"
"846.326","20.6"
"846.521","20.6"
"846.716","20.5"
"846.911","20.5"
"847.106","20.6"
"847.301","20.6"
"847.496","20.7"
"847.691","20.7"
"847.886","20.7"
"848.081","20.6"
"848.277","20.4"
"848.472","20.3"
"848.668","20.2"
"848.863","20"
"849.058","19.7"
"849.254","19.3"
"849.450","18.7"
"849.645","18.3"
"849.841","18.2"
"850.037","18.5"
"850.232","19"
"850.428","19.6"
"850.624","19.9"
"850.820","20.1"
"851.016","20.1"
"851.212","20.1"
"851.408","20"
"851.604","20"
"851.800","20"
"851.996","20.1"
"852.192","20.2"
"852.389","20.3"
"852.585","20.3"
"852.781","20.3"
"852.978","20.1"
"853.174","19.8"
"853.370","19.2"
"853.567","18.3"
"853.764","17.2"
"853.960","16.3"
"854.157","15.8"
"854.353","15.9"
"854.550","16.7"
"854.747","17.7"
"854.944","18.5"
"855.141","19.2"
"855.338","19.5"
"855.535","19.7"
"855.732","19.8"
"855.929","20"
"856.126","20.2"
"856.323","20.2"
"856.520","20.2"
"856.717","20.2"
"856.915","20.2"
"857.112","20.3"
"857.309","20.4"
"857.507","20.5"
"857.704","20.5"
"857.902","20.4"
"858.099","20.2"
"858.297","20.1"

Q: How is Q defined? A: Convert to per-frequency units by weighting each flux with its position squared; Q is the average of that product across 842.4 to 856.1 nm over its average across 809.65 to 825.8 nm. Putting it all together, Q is 0.99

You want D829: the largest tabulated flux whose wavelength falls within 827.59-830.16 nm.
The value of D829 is 21.4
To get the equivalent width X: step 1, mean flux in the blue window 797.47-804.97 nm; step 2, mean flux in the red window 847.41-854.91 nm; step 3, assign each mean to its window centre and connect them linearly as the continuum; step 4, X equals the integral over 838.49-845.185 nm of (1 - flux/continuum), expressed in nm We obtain -0.26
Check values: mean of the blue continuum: 22.4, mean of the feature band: 20.6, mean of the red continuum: 19.3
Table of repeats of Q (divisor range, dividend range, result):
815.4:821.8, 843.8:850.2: 1.01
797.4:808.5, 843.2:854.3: 1.00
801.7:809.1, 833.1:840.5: 1.02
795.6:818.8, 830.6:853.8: 1.01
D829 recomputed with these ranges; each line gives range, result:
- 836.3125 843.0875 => 21.5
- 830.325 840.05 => 21.7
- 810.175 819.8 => 22.1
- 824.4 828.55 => 21.9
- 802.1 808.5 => 22.5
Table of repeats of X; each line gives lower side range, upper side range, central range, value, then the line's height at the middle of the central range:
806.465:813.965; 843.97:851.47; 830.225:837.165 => -0.115 nm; 20.8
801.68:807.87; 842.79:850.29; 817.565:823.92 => 0.046 nm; 21.4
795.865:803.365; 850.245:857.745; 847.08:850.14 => -0.019 nm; 19.7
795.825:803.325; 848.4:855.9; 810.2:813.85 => -0.033 nm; 21.7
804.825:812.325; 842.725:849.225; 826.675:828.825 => 0.008 nm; 21.2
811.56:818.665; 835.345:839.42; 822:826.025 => -0.054 nm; 21.3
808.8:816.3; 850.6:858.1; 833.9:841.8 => -0.183 nm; 20.4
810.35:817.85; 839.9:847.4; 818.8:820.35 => 0.048 nm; 21.6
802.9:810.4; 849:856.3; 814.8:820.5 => -0.017 nm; 21.3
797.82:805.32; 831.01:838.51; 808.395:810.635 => 0.012 nm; 22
